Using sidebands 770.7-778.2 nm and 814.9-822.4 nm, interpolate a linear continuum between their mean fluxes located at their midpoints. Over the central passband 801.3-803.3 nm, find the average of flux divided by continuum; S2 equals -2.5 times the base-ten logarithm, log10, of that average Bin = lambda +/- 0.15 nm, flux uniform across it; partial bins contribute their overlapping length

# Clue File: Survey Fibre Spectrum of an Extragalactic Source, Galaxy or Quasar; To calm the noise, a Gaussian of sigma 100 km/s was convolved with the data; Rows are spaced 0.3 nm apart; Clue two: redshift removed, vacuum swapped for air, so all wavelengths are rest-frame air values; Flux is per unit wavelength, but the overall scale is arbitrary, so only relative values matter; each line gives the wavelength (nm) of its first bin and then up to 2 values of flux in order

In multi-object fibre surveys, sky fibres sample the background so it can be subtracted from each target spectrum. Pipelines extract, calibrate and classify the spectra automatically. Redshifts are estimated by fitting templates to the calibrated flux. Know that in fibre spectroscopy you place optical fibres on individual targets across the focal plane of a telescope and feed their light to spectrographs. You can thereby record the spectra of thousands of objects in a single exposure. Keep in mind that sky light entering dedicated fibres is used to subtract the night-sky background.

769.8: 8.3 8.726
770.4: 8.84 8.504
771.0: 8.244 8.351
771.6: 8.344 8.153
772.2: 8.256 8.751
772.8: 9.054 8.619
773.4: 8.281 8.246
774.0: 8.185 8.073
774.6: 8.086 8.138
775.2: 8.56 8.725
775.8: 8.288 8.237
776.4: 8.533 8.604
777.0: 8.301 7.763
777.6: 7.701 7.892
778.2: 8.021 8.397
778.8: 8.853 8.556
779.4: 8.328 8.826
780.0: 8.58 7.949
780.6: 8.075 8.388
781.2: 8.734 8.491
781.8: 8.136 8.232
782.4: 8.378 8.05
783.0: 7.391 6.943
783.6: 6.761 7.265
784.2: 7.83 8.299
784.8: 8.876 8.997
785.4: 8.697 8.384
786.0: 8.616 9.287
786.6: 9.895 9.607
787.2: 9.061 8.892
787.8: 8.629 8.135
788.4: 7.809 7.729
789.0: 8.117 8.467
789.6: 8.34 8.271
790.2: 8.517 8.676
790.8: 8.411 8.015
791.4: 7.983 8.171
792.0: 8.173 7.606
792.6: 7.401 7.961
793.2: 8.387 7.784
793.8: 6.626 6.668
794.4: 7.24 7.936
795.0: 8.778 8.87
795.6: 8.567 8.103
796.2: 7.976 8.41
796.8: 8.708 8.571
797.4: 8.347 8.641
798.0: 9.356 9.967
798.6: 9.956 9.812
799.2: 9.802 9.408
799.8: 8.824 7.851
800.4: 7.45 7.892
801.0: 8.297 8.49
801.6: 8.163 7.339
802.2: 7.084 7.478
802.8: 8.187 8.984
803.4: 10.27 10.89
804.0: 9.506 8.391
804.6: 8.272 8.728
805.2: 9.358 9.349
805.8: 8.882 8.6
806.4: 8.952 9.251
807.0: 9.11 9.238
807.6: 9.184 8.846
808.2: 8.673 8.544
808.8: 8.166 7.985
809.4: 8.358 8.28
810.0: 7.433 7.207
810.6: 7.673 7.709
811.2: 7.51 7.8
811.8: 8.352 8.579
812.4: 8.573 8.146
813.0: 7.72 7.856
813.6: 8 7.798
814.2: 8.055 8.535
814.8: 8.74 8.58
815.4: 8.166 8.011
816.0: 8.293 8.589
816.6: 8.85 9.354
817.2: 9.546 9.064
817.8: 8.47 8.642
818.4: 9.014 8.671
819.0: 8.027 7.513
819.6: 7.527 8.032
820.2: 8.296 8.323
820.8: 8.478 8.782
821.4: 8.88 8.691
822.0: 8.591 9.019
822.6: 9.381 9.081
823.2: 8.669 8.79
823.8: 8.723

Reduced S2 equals 0.06 mag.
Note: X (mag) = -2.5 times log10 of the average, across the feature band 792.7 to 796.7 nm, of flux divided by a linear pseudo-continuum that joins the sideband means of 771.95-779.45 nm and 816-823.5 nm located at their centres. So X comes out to 0.07 mag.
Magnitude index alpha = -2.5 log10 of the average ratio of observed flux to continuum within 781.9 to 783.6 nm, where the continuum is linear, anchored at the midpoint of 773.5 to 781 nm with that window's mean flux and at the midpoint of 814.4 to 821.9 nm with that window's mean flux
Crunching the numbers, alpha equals 0.08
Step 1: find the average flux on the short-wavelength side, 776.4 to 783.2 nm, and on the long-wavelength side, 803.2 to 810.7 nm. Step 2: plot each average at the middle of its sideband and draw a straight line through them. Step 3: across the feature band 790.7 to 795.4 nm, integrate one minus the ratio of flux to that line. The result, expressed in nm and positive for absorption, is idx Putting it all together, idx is 0.36 nm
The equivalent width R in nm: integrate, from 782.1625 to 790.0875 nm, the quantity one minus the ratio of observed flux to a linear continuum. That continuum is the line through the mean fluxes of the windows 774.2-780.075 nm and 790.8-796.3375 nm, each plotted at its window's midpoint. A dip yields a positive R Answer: -0.23 nm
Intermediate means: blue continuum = 8.32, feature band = 8.34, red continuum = 7.92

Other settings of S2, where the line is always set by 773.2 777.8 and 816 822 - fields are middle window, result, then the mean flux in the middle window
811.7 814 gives 0.05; 8.13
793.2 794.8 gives 0.14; 7.34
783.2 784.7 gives 0.11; 7.48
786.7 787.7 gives -0.11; 9.19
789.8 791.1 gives -0.01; 8.42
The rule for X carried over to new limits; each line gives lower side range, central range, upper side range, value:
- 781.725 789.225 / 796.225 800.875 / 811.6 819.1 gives -0.06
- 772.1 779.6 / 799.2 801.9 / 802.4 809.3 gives 0.06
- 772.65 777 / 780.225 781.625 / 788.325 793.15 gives -0.01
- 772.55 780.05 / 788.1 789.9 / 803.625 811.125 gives 0.05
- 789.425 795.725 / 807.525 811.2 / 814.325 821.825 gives 0.03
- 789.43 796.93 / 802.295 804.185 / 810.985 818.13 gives -0.12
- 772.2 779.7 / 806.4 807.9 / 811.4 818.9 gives -0.09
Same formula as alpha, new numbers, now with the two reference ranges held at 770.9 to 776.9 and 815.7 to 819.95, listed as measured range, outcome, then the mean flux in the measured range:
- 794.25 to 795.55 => 0.03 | 8.23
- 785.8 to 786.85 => -0.10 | 9.26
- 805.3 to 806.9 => -0.07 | 9.02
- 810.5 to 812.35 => 0.07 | 7.98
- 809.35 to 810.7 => 0.10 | 7.75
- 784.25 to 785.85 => -0.02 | 8.6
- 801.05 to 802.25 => 0.08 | 7.87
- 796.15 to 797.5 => 0.00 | 8.44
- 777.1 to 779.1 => 0.03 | 8.14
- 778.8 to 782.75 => 0.00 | 8.39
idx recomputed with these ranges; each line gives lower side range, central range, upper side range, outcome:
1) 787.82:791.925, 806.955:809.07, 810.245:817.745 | -0.13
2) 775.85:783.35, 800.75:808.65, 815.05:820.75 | -0.35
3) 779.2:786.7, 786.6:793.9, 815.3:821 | 0.07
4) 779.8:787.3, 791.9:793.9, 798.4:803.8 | 0.19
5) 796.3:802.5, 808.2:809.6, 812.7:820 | 0.03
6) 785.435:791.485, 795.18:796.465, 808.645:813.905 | 0.00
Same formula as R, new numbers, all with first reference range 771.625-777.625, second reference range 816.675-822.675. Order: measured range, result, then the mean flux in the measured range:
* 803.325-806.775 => -0.267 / 9.18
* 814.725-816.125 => 0.040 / 8.34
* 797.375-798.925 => -0.166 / 9.39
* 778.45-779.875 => -0.040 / 8.61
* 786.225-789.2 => -0.099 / 8.7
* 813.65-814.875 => 0.049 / 8.23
